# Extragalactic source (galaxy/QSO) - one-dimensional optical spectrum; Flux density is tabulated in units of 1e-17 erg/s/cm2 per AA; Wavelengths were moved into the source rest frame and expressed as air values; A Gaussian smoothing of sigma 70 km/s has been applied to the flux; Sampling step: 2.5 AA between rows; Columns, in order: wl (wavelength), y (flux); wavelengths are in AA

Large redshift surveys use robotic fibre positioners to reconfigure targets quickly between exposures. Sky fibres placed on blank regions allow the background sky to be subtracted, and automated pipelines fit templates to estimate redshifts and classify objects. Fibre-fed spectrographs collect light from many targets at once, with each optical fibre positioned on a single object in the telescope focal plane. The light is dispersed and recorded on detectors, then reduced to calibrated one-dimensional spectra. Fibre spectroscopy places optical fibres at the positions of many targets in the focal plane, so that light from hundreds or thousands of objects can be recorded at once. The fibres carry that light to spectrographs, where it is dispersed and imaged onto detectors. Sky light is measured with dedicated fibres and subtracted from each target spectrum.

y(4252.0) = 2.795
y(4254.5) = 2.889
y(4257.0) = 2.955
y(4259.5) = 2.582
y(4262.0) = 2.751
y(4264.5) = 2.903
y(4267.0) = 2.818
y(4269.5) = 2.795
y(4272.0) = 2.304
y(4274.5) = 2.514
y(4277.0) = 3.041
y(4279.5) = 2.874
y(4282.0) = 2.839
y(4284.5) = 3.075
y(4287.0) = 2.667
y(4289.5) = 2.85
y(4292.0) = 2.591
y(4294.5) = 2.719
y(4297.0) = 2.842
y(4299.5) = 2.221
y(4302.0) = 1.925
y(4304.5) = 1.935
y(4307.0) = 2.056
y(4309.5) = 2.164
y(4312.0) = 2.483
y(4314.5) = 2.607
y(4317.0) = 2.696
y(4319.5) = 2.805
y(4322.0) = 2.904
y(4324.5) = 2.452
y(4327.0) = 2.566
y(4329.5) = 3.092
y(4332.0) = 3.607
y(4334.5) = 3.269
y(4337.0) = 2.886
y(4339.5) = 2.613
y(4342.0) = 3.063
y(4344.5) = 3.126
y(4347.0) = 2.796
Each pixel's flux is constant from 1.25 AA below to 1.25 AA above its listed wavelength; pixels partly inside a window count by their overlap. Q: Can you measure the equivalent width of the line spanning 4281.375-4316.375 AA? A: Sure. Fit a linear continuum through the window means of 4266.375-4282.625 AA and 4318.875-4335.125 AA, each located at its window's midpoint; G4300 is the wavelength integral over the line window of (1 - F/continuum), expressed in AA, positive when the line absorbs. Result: 4.1 AA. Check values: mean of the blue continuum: 2.73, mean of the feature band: 2.5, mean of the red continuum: 2.95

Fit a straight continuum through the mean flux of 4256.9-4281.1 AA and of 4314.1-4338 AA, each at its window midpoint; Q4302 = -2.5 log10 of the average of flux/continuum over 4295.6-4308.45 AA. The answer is 0.27 mag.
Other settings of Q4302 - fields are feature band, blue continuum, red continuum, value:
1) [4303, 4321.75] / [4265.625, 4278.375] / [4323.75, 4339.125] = 0.196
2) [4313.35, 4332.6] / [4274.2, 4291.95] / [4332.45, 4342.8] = 0.054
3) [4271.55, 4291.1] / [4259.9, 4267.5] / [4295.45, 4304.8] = -0.100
